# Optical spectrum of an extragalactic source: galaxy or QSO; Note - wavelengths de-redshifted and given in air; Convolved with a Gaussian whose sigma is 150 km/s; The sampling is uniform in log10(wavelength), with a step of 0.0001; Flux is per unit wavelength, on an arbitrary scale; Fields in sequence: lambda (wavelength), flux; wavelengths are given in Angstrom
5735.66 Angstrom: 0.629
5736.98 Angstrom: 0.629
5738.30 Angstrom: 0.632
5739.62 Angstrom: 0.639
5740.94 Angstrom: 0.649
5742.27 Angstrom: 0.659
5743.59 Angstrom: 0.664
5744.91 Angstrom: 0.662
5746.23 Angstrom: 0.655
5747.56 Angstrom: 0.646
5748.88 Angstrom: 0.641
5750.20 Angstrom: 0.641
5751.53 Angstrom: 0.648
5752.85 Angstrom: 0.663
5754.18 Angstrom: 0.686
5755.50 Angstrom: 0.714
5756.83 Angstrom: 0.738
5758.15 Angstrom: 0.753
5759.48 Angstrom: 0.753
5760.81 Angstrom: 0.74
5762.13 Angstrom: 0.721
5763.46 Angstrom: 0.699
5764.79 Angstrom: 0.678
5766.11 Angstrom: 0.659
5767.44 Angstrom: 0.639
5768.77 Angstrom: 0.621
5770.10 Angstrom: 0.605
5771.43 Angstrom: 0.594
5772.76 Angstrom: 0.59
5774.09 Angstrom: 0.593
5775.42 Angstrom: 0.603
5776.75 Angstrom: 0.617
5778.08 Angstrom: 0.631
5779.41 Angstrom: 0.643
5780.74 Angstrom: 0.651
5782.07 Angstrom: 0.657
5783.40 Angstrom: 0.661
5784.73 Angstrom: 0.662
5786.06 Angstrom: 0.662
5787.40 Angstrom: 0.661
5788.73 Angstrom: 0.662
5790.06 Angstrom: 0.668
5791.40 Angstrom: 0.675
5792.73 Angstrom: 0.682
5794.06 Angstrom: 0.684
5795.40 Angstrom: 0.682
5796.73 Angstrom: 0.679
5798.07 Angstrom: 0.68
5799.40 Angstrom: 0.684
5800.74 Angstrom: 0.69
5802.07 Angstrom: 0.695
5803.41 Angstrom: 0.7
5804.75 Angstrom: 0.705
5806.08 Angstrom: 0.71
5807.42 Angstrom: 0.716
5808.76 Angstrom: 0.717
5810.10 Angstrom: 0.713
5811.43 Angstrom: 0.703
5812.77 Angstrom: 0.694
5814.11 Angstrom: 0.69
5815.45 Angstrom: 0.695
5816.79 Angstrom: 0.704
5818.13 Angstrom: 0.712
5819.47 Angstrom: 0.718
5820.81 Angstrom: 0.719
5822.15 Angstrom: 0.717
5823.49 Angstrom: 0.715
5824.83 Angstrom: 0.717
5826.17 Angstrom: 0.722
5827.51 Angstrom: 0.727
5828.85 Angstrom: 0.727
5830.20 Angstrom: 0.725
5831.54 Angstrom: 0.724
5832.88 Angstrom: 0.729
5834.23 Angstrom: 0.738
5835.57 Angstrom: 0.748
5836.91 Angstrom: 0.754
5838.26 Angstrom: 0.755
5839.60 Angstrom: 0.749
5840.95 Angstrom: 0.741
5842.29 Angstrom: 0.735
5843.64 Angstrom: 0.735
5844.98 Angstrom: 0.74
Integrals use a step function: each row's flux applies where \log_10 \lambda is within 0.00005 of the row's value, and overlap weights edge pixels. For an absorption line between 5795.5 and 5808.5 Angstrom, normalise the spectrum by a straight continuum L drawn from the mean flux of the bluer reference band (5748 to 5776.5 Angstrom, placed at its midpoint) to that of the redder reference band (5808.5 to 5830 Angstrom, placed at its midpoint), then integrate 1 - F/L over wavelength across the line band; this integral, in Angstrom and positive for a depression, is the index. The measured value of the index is 0.0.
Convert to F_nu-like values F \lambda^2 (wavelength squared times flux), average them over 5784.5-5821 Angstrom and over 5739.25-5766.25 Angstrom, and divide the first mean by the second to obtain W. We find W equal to 1.03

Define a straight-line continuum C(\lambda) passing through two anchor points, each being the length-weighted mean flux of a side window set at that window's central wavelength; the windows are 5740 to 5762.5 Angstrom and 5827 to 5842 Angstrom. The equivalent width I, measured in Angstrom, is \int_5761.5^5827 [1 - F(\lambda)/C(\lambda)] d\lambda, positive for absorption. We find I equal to 3.3 Angstrom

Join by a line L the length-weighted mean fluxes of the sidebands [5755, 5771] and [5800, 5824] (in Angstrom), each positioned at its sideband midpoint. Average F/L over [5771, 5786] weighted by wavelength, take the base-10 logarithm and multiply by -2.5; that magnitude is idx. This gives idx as 0.109 mag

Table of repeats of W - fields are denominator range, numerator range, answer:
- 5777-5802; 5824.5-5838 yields 1.11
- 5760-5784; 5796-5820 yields 1.10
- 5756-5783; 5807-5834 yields 1.10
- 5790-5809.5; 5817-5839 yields 1.06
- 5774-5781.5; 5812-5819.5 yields 1.13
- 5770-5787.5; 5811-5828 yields 1.14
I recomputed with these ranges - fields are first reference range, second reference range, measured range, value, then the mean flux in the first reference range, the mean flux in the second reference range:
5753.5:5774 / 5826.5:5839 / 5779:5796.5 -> 0.79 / 0.677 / 0.736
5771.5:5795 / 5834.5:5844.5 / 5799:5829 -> -0.34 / 0.646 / 0.745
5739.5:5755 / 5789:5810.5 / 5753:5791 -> 0.52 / 0.656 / 0.692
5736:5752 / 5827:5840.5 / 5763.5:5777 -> 0.99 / 0.647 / 0.737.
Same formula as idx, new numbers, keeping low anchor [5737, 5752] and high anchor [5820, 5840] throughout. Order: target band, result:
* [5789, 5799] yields 0.028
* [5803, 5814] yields 0.005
